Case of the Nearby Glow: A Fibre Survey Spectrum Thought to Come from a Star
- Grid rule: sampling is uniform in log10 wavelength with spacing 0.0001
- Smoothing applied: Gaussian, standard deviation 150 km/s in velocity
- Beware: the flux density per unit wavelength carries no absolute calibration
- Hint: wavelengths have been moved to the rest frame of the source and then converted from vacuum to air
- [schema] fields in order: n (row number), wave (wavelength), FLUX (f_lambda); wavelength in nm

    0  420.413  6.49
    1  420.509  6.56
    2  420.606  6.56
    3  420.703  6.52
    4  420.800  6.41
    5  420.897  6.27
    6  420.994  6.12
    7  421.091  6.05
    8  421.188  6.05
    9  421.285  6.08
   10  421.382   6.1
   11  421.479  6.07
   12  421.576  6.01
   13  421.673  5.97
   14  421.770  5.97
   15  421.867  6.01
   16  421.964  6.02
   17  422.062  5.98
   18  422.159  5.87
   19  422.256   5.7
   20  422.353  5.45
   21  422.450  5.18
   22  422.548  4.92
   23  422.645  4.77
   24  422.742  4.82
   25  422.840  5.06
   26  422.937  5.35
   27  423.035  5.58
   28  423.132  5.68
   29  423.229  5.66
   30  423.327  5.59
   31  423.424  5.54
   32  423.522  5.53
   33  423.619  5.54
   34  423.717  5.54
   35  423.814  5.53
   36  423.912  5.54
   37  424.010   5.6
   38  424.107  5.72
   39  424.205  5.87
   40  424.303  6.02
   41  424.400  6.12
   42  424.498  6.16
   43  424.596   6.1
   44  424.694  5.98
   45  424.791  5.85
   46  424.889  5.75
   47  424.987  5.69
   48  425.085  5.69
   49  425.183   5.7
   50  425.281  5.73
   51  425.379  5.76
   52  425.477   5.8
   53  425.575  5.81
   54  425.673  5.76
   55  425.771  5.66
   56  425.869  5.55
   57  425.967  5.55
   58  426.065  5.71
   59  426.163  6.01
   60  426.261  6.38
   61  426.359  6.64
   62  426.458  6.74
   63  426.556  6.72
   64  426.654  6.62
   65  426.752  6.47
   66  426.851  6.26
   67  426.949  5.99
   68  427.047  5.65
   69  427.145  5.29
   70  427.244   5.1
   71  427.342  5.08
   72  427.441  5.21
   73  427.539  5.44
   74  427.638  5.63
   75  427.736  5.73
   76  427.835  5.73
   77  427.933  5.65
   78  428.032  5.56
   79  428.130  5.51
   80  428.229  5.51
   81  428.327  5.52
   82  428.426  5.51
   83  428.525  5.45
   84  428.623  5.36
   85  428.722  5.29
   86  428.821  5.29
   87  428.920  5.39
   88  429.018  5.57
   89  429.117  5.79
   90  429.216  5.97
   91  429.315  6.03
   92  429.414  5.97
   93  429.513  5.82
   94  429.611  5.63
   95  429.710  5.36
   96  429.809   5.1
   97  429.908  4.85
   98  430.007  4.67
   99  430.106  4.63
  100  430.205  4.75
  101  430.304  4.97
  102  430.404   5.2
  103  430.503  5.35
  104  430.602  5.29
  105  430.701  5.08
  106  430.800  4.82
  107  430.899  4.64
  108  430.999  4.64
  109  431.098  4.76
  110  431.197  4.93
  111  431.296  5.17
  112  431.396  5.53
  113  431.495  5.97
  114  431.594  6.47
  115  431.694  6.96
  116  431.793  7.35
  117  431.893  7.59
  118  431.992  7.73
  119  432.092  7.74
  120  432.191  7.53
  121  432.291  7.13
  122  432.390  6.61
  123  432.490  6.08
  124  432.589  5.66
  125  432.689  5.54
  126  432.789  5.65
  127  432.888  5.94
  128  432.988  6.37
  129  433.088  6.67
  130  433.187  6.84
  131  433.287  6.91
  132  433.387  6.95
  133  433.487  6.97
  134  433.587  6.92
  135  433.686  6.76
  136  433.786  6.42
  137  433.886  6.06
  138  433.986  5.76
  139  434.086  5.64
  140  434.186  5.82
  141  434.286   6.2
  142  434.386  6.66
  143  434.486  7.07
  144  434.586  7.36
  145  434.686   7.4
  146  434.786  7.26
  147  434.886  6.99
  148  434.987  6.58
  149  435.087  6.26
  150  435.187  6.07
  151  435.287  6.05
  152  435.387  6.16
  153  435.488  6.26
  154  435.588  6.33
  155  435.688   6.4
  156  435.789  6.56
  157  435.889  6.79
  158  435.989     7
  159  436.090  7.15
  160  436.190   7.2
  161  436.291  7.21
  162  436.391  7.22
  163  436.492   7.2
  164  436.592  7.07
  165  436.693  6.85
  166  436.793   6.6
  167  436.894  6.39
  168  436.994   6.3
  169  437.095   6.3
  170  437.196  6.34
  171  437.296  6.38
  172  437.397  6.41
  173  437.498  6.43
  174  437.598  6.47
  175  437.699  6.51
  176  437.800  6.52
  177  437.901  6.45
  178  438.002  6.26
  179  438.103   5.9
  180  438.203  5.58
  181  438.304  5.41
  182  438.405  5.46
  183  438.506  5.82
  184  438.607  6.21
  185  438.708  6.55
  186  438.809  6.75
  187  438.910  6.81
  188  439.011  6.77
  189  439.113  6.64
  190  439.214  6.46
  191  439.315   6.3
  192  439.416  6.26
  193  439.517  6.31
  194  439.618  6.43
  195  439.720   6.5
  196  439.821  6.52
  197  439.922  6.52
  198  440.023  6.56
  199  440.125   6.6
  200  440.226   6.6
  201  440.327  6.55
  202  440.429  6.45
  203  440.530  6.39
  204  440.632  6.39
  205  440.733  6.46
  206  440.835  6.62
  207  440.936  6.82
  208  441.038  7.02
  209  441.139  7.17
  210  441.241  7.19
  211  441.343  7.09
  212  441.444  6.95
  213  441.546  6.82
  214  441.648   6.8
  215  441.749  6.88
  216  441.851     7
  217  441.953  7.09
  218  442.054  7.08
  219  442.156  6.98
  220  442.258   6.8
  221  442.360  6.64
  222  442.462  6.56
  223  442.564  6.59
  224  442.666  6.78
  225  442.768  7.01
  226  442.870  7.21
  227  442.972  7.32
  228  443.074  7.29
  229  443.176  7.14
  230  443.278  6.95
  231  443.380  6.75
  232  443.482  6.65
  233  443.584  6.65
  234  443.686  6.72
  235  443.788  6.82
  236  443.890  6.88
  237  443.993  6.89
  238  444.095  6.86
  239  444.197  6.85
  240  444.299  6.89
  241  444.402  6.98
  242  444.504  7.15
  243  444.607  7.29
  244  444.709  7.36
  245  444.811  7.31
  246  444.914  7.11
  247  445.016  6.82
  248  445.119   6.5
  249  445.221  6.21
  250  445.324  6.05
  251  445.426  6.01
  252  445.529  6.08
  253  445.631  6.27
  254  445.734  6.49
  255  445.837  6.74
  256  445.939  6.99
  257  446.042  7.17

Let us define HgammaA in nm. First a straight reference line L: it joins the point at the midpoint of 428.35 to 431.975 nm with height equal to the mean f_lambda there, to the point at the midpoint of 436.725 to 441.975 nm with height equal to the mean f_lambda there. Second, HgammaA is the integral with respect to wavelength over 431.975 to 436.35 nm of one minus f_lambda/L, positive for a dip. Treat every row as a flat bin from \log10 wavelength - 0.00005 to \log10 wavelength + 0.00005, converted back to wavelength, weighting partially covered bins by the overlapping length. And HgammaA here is -0.49 nm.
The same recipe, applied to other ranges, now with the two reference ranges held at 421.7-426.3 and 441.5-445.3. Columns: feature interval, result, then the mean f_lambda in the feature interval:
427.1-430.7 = 0.36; 5.39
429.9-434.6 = 0.11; 6.06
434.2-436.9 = -0.14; 6.74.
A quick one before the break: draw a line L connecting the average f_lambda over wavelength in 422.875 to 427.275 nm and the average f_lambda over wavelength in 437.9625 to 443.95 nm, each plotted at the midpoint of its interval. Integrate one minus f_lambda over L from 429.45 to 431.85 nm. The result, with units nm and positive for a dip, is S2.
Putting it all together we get 0.31 nm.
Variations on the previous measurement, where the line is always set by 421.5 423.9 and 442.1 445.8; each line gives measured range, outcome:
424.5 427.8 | -0.05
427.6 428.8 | 0.07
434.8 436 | -0.03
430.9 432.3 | -0.05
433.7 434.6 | -0.01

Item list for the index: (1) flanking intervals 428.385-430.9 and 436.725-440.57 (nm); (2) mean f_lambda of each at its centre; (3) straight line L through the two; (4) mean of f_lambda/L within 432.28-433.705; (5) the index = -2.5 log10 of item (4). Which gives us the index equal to -0.13 mag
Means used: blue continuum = 5.31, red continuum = 6.36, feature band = 6.45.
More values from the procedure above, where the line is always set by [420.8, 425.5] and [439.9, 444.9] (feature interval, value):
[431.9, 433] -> -0.05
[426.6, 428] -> 0.05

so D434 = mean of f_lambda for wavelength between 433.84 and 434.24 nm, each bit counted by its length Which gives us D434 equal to 5.82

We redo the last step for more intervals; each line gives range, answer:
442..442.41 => 6.88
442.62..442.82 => 6.9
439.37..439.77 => 6.37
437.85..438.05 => 6.35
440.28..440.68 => 6.43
